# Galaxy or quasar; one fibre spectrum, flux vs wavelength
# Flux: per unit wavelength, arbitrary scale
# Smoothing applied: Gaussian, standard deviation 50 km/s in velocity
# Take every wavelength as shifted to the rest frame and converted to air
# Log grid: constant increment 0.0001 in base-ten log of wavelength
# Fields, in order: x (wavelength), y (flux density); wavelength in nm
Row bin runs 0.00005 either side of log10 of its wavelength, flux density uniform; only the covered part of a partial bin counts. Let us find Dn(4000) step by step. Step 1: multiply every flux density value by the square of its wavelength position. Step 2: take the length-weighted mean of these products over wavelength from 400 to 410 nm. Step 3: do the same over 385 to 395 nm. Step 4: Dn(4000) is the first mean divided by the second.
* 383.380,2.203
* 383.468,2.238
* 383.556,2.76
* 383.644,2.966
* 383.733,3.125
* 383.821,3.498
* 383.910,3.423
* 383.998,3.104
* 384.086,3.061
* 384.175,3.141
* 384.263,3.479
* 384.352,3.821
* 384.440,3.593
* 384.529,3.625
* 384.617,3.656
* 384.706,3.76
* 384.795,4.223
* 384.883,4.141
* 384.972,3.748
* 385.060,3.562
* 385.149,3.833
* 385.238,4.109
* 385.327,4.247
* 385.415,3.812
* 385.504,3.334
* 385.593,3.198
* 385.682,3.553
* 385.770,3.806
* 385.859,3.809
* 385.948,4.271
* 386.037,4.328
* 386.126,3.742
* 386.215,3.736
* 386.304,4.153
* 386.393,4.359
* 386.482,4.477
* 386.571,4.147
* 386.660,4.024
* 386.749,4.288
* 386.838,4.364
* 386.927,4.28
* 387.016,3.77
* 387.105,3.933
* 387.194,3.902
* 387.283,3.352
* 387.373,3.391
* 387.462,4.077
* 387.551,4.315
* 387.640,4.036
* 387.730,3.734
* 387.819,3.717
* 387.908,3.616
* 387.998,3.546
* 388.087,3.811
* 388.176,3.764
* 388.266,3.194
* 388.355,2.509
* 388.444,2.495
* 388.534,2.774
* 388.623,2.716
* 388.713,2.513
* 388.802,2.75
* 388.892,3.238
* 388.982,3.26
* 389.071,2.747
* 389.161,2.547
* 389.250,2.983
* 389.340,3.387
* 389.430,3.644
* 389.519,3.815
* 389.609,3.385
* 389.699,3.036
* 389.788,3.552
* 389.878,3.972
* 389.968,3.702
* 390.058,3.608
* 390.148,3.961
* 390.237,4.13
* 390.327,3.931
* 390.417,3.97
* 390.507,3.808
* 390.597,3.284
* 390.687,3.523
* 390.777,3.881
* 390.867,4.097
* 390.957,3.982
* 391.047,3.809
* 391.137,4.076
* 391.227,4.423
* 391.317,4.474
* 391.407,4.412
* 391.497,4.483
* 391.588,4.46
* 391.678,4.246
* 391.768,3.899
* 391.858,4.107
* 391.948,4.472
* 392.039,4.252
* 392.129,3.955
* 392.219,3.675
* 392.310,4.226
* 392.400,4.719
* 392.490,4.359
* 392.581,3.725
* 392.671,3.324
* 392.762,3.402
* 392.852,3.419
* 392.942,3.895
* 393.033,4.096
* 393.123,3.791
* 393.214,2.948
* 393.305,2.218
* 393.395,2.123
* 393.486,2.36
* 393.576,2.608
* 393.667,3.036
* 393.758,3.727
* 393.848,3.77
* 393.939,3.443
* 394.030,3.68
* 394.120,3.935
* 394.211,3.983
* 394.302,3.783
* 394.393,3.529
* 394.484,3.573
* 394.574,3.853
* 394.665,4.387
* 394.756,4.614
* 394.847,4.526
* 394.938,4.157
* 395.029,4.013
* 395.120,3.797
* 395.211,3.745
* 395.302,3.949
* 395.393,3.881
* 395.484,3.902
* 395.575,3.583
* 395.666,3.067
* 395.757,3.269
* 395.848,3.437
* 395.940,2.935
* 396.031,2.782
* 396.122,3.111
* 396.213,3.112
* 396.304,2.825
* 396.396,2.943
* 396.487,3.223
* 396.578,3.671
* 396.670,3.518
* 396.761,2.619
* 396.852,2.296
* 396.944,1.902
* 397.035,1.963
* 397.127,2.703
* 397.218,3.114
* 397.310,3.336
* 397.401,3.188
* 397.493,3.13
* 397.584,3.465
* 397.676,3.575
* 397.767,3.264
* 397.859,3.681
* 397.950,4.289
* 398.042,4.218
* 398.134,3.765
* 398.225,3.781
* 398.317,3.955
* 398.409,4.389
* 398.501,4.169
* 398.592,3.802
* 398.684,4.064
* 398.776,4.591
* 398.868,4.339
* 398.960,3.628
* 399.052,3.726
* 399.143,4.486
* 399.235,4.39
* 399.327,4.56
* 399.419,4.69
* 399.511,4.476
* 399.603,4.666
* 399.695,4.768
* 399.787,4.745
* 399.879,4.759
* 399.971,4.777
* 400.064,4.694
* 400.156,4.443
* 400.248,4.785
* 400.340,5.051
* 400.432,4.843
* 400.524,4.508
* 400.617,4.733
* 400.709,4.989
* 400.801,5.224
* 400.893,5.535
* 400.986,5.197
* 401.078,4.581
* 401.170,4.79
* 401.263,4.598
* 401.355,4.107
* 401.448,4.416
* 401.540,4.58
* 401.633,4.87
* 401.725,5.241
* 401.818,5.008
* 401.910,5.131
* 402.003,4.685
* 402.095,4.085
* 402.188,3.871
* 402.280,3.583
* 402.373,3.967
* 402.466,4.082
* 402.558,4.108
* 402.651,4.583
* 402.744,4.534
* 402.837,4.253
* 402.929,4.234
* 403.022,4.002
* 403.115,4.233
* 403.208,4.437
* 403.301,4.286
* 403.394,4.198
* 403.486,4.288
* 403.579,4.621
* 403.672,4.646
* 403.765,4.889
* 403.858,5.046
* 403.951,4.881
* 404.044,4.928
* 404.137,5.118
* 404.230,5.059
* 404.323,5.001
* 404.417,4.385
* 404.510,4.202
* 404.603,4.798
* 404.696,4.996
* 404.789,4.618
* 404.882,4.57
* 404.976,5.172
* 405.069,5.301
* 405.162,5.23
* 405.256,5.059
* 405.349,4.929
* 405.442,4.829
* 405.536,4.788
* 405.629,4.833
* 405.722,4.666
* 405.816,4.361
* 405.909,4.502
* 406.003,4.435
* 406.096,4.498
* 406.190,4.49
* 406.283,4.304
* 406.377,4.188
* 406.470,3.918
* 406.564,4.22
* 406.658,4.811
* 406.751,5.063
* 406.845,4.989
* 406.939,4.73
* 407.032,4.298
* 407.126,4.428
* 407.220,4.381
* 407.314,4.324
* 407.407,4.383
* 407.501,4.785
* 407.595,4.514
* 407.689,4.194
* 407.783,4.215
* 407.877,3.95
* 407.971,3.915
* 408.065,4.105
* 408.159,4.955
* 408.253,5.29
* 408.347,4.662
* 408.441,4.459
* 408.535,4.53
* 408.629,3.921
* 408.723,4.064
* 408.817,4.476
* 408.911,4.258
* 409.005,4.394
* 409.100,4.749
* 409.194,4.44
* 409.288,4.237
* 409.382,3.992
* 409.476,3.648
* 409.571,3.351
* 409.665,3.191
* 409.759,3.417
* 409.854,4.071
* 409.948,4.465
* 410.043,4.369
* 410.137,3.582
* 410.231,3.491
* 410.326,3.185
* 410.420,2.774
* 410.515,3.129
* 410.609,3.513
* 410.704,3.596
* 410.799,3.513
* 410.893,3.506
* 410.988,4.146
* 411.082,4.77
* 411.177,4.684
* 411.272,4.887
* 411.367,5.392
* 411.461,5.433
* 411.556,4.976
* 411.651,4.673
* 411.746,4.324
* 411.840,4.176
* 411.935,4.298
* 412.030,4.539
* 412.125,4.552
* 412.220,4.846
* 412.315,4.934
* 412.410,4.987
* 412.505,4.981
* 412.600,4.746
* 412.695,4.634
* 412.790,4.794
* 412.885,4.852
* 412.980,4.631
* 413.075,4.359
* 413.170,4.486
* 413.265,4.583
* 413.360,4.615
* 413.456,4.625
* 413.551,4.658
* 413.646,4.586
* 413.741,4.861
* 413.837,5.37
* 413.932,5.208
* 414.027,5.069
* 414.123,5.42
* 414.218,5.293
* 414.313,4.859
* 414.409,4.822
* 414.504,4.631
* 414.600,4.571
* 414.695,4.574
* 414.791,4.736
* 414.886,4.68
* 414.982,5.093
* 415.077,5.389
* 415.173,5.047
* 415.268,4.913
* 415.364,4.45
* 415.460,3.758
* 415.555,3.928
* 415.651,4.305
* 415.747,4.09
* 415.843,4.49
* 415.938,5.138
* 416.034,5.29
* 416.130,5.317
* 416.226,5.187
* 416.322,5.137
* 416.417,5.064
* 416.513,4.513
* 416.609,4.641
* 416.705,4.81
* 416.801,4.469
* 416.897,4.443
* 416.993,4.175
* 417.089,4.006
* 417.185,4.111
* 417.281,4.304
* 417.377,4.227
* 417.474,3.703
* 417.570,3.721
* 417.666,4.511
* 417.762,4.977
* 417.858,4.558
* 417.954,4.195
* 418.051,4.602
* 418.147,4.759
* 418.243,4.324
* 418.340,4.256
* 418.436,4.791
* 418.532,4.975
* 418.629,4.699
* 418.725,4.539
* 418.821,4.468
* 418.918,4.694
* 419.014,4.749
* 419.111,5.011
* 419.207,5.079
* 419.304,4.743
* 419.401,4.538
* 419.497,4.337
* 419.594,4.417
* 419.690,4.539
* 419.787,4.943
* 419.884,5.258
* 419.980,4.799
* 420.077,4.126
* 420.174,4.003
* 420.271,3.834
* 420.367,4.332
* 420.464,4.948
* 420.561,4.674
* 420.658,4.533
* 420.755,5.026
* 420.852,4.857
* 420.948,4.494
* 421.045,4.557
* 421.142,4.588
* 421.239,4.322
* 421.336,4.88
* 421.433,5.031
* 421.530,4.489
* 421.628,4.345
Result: 1.31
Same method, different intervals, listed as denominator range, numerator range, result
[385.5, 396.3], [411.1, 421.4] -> 1.44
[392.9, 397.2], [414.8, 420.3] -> 1.52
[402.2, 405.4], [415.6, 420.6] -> 1.07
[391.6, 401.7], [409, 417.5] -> 1.25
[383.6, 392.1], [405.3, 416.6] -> 1.36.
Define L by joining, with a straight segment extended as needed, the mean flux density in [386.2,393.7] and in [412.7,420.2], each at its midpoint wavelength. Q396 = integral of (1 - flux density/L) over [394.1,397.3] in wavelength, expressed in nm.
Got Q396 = 0.38 nm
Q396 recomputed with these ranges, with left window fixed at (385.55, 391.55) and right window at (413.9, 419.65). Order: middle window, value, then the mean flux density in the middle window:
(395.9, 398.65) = 0.48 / 3.3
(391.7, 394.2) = 0.15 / 3.61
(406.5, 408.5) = -0.08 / 4.5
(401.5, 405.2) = -0.35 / 4.59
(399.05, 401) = -0.32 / 4.75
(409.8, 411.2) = 0.21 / 3.77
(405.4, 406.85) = -0.09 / 4.54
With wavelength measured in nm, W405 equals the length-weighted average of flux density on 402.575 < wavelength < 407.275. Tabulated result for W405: 4.62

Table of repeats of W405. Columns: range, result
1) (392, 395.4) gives 3.69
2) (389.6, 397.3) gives 3.61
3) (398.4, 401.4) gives 4.58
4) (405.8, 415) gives 4.43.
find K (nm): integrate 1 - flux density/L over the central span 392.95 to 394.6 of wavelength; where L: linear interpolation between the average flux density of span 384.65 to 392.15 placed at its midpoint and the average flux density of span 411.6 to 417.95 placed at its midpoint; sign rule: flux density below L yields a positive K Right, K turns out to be 0.24 nm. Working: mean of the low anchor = 3.76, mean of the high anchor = 4.66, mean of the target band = 3.37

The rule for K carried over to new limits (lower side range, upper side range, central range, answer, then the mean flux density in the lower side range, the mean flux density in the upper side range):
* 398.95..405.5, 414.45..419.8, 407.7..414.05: 0.353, 4.64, 4.6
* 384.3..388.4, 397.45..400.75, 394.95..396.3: 0.225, 3.84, 4.28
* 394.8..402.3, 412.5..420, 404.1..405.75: -0.240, 4.01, 4.67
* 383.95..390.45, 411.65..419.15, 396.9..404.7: -0.361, 3.64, 4.65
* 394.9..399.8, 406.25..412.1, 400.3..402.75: -0.495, 3.63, 4.25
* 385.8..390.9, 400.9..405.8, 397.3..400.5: 0.106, 3.64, 4.63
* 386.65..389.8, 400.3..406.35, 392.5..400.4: 0.800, 3.45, 4.64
